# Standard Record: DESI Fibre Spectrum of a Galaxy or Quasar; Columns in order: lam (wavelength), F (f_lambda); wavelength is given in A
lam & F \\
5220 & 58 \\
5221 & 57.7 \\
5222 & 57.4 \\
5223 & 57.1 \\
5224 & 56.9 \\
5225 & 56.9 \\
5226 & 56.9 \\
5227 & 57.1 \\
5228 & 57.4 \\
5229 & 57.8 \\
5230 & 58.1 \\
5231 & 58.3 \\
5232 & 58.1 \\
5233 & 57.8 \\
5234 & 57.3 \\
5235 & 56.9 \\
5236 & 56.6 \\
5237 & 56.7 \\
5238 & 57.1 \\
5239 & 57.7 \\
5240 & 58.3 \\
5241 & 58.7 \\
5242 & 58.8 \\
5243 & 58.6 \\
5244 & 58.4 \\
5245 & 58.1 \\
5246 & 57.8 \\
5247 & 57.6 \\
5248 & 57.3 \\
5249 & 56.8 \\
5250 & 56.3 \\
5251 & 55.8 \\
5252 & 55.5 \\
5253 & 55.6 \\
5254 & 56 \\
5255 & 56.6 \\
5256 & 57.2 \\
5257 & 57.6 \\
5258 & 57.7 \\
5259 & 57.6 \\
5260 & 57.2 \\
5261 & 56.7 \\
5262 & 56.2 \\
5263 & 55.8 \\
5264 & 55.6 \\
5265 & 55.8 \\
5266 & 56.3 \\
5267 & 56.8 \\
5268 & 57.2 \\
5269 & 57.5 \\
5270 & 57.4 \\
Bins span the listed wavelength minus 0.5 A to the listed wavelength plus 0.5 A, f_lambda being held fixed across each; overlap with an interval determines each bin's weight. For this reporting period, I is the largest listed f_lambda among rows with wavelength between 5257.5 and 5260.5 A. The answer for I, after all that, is 57.7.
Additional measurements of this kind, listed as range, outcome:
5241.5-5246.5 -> 58.8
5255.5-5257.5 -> 57.6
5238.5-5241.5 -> 58.7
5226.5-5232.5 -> 58.3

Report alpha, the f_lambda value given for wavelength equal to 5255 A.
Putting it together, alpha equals 56.6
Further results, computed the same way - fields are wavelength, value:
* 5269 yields 57.5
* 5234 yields 57.3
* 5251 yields 55.8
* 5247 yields 57.6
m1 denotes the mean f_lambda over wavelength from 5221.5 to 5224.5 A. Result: 57.1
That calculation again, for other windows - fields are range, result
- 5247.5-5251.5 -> 56.5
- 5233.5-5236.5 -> 56.9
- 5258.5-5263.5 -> 56.7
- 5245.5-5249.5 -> 57.4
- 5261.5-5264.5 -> 55.9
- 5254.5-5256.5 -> 56.9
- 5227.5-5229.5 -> 57.6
